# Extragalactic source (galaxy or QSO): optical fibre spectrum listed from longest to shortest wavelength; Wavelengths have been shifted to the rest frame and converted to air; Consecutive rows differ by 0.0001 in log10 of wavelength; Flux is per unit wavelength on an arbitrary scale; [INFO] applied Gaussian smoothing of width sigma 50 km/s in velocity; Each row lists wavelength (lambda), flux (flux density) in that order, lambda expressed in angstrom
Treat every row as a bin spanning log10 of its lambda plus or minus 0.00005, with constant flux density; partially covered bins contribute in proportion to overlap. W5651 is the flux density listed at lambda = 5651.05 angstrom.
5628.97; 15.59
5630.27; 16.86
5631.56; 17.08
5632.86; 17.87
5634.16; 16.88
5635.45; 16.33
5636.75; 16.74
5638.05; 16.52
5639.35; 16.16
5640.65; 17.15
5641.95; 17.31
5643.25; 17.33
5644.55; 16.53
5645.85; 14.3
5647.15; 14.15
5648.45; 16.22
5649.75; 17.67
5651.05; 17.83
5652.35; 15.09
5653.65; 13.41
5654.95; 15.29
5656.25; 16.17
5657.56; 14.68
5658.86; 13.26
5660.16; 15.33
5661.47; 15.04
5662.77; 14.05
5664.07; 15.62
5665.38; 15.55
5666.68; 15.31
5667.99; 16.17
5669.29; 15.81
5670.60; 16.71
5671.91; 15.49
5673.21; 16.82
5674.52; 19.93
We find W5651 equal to 17.83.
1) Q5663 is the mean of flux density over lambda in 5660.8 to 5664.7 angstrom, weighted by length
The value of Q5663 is 14.9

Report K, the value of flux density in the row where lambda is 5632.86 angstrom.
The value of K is 17.87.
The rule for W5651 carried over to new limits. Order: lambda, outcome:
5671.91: 15.49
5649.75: 17.67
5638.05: 16.52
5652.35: 15.09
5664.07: 15.62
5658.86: 13.26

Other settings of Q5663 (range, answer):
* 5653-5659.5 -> 14.6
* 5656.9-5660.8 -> 14.4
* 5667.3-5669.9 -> 16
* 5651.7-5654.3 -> 14.3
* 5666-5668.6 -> 15.7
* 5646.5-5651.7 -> 16.5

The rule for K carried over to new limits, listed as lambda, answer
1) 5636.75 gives 16.74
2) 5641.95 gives 17.31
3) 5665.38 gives 15.55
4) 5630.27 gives 16.86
